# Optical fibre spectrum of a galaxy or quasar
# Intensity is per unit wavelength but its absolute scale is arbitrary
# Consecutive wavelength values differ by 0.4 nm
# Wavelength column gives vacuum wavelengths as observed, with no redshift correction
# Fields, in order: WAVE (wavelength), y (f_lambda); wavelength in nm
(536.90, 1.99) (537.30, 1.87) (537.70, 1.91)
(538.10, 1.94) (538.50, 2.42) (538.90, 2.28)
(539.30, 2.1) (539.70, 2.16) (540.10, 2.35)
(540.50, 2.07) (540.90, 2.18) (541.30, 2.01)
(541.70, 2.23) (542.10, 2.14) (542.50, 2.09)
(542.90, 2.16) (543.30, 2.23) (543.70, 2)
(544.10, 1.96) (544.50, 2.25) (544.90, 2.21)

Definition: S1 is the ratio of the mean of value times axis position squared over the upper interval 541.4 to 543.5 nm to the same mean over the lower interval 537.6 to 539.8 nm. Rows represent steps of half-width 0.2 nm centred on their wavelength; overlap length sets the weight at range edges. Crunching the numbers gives 1.02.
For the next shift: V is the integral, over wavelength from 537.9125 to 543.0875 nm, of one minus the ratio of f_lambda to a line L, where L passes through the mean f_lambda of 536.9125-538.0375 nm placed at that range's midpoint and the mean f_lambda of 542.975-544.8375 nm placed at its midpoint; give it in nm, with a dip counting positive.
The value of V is -0.40 nm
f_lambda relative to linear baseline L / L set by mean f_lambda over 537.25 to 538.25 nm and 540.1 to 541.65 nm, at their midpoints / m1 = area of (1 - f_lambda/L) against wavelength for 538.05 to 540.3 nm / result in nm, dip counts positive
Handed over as -0.24 nm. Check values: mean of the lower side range 1.91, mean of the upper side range 2.13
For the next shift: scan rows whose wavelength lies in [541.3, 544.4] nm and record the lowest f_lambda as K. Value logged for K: 1.96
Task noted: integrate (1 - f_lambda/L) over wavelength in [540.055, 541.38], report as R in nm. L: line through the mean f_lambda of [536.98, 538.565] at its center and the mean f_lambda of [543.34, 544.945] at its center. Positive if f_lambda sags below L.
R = -0.061 nm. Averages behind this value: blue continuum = 2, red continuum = 2.11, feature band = 2.14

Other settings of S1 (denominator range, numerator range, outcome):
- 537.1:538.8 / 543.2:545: 1.06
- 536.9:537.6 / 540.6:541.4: 1.12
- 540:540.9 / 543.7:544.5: 0.95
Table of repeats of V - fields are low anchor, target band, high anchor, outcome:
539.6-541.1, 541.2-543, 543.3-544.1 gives -0.012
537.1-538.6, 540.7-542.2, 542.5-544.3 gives -0.058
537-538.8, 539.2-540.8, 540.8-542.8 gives -0.064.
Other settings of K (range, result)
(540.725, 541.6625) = 2.01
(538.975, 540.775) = 2.07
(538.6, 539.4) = 2.1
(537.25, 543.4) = 1.87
